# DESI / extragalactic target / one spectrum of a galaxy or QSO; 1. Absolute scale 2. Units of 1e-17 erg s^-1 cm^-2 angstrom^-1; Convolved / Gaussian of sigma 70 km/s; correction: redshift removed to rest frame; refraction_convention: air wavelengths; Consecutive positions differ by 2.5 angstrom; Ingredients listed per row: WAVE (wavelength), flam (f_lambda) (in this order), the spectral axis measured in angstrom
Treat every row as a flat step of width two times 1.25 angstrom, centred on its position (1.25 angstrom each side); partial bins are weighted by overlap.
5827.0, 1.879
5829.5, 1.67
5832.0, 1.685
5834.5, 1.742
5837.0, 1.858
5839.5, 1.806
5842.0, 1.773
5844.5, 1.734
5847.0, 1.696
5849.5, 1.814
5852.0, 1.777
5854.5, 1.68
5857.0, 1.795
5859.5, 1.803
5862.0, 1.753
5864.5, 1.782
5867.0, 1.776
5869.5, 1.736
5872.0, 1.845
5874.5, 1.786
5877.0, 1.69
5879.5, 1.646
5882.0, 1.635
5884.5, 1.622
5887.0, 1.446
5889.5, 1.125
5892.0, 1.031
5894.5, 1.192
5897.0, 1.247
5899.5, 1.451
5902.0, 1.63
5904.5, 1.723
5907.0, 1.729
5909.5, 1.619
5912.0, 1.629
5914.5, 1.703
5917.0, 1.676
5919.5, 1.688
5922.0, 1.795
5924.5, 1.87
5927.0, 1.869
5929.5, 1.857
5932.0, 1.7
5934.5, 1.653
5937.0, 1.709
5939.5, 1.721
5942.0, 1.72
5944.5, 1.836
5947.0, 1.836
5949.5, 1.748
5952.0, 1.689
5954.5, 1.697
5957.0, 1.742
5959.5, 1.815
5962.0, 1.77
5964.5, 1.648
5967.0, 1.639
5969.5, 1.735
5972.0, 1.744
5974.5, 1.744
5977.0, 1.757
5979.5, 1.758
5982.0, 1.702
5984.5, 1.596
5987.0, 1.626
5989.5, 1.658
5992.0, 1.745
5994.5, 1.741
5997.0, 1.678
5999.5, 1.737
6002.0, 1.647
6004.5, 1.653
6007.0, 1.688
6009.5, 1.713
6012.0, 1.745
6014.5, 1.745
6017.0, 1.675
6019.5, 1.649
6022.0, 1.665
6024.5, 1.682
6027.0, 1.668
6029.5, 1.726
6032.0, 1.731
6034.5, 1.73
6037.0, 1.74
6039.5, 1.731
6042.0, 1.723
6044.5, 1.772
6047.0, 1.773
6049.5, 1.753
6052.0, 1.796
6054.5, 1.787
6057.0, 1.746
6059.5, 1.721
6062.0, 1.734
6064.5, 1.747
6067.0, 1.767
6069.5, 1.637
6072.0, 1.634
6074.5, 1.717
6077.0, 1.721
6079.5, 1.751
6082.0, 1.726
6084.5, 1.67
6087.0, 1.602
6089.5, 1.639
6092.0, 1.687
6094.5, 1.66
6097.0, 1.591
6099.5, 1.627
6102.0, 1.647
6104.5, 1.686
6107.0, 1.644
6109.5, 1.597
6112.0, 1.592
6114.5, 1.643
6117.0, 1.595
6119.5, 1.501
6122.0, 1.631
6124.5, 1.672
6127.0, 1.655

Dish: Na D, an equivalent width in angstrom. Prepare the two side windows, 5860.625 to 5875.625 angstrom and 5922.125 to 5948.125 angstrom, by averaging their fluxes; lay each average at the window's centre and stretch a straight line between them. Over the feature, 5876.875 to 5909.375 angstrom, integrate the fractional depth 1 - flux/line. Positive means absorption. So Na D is 5.6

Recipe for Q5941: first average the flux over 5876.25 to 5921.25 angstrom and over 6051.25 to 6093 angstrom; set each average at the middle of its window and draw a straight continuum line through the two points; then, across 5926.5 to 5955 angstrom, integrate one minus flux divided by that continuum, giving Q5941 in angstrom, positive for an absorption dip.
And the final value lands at -3.25 angstrom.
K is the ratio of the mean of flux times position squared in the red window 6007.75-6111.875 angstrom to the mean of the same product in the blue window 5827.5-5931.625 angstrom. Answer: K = 1.1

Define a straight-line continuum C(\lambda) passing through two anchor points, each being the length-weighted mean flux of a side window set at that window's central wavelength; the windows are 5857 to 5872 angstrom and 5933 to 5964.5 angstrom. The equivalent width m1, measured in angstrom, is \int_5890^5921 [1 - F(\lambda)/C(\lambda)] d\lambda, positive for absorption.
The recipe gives 4.2 angstrom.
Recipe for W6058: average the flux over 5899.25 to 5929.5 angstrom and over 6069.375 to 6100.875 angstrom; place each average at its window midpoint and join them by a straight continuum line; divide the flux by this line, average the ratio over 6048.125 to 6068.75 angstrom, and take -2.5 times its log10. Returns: -0.05 mag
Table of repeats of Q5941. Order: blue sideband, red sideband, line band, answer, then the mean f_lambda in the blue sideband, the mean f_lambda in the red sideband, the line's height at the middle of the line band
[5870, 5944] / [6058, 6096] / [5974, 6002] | -0.7 angstrom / 1.62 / 1.69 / 1.66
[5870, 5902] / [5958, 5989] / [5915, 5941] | -2.6 angstrom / 1.49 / 1.71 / 1.59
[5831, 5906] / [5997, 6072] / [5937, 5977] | -1.3 angstrom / 1.64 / 1.72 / 1.68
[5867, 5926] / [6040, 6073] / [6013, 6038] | 0.1 angstrom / 1.59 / 1.74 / 1.71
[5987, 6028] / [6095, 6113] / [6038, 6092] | -2.2 angstrom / 1.69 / 1.63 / 1.65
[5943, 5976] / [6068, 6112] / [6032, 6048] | -0.5 angstrom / 1.74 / 1.66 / 1.69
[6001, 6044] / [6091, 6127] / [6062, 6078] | -0.4 angstrom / 1.7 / 1.63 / 1.66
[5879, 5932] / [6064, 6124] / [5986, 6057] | -3.8 angstrom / 1.58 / 1.65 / 1.63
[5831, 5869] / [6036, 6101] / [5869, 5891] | 1.9 angstrom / 1.76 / 1.71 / 1.76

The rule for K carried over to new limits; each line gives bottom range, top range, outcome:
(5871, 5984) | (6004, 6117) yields 1.07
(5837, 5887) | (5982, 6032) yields 1.02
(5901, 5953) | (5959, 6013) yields 1.00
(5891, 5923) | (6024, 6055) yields 1.17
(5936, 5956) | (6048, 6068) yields 1.04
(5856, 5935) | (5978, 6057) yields 1.09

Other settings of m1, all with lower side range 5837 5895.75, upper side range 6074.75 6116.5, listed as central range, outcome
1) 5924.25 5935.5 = -0.9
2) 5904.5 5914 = -0.1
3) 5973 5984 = -0.5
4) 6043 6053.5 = -0.7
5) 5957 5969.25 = -0.5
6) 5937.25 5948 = -0.8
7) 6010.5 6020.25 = -0.3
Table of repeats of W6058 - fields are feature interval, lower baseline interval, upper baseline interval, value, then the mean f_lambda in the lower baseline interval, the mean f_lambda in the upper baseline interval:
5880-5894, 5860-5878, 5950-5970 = 0.27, 1.77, 1.72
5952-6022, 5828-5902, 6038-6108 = -0.02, 1.64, 1.7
